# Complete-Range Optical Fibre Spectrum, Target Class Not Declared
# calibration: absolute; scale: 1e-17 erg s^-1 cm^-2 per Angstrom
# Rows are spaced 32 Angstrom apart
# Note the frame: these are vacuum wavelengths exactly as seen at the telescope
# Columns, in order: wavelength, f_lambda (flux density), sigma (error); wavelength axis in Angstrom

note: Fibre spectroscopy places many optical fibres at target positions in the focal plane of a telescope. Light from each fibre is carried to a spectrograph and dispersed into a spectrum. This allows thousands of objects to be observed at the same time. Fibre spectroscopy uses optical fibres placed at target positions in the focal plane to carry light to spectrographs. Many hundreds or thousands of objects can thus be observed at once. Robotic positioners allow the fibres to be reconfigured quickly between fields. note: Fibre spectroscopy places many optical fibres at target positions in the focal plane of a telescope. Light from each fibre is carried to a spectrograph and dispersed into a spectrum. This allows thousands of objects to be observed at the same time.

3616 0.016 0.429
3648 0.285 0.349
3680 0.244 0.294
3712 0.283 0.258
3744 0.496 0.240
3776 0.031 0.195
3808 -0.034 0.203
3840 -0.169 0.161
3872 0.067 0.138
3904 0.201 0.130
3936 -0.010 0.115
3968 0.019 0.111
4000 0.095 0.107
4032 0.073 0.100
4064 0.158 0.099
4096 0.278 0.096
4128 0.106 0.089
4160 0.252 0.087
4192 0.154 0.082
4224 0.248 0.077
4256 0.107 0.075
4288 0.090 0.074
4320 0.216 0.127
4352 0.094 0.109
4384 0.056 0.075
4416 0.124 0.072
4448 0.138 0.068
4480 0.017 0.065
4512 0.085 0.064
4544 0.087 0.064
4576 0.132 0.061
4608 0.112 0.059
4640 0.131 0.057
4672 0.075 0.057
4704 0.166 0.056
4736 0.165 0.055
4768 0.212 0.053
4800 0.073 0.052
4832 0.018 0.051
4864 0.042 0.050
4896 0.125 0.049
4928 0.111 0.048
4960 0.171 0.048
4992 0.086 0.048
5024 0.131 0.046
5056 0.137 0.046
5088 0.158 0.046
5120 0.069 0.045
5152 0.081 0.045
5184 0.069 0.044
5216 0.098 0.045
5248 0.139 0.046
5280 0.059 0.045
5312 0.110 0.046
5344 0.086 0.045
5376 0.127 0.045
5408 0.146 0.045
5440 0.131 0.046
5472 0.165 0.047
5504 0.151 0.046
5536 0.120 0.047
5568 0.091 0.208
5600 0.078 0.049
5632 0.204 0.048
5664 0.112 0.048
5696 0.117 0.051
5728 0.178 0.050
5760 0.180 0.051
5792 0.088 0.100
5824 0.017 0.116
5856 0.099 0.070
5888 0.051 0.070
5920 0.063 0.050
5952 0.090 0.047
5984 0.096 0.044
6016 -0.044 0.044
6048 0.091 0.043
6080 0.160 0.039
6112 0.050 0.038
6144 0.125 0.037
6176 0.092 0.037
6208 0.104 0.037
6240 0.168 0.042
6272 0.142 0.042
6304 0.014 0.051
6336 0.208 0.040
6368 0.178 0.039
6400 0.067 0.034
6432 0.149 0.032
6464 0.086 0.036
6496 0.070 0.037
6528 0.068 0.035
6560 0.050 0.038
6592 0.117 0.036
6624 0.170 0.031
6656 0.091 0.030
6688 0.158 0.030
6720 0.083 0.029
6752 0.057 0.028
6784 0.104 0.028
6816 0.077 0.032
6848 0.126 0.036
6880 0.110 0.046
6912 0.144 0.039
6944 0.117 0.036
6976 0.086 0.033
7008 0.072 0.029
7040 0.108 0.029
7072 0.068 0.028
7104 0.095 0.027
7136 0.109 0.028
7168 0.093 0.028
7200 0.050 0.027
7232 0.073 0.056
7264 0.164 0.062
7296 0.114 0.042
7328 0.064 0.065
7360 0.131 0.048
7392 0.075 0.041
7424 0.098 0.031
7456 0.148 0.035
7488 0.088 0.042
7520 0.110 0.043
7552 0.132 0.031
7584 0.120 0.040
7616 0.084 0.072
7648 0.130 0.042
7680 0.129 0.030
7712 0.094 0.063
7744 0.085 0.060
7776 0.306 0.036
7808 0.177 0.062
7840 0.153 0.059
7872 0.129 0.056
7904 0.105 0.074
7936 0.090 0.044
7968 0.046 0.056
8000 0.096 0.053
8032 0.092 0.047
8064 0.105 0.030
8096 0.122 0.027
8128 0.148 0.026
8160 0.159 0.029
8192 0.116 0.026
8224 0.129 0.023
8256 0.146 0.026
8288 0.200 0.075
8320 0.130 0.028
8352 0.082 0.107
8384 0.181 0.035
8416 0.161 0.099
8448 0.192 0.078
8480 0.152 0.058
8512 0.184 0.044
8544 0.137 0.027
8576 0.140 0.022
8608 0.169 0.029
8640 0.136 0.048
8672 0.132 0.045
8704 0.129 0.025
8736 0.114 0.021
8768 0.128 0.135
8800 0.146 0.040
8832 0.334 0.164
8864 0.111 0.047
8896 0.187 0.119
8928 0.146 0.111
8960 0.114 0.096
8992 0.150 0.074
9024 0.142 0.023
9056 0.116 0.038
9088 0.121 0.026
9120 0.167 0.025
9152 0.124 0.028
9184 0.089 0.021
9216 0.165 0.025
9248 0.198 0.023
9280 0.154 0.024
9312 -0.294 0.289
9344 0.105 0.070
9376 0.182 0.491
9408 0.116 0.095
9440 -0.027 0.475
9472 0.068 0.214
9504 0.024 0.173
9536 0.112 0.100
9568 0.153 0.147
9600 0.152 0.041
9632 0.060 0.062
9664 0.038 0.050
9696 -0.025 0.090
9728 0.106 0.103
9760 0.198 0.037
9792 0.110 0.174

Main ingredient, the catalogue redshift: 1.09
